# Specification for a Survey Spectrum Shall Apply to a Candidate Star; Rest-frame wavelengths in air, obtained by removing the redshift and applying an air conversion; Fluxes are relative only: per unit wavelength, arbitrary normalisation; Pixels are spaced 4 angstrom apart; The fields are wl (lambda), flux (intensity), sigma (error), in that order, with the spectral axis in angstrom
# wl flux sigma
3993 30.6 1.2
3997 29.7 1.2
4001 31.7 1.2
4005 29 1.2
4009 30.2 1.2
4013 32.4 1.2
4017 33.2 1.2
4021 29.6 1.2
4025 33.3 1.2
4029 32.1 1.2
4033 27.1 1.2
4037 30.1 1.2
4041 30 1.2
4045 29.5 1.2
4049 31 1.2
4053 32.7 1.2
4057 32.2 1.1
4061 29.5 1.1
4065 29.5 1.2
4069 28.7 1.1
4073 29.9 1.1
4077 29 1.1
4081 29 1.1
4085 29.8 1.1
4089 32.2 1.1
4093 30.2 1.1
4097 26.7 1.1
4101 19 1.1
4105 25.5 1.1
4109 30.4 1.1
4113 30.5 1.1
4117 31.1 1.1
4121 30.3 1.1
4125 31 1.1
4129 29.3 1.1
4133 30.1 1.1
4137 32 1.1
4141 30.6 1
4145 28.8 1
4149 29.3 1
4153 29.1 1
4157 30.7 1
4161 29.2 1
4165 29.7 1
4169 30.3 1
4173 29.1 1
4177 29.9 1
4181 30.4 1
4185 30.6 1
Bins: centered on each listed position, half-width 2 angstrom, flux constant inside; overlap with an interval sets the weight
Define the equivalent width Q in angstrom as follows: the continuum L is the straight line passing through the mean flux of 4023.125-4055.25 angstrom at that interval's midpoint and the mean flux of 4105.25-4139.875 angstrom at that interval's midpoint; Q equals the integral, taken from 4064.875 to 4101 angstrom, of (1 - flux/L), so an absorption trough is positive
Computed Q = 2.0 angstrom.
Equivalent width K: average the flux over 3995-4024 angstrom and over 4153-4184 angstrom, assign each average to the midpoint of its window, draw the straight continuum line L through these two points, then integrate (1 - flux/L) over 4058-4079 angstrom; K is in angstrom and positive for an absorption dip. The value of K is 0.7 angstrom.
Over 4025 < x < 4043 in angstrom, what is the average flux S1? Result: 30.2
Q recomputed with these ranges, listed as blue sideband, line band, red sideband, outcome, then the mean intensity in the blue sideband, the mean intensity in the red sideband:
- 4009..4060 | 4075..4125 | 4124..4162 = 2.8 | 31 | 30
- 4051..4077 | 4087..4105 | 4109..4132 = 2.1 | 30.3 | 30.4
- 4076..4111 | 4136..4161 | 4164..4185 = -0.5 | 27.9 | 30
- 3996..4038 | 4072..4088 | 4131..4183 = 0.4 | 30.8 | 29.9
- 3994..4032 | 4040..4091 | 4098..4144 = -0.2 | 31.1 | 29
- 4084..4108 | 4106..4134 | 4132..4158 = -1.6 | 27.3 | 30.1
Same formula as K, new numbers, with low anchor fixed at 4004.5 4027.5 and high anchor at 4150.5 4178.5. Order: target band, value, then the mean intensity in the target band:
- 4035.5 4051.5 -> 0.5 angstrom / 30.2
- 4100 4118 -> 1.7 angstrom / 27.5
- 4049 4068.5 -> 0.1 angstrom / 30.8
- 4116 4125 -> -0.1 angstrom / 30.7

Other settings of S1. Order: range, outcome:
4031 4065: 30.2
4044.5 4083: 30.1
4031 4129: 29.4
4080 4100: 29.1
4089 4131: 28.6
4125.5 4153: 30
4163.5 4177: 29.7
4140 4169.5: 29.7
